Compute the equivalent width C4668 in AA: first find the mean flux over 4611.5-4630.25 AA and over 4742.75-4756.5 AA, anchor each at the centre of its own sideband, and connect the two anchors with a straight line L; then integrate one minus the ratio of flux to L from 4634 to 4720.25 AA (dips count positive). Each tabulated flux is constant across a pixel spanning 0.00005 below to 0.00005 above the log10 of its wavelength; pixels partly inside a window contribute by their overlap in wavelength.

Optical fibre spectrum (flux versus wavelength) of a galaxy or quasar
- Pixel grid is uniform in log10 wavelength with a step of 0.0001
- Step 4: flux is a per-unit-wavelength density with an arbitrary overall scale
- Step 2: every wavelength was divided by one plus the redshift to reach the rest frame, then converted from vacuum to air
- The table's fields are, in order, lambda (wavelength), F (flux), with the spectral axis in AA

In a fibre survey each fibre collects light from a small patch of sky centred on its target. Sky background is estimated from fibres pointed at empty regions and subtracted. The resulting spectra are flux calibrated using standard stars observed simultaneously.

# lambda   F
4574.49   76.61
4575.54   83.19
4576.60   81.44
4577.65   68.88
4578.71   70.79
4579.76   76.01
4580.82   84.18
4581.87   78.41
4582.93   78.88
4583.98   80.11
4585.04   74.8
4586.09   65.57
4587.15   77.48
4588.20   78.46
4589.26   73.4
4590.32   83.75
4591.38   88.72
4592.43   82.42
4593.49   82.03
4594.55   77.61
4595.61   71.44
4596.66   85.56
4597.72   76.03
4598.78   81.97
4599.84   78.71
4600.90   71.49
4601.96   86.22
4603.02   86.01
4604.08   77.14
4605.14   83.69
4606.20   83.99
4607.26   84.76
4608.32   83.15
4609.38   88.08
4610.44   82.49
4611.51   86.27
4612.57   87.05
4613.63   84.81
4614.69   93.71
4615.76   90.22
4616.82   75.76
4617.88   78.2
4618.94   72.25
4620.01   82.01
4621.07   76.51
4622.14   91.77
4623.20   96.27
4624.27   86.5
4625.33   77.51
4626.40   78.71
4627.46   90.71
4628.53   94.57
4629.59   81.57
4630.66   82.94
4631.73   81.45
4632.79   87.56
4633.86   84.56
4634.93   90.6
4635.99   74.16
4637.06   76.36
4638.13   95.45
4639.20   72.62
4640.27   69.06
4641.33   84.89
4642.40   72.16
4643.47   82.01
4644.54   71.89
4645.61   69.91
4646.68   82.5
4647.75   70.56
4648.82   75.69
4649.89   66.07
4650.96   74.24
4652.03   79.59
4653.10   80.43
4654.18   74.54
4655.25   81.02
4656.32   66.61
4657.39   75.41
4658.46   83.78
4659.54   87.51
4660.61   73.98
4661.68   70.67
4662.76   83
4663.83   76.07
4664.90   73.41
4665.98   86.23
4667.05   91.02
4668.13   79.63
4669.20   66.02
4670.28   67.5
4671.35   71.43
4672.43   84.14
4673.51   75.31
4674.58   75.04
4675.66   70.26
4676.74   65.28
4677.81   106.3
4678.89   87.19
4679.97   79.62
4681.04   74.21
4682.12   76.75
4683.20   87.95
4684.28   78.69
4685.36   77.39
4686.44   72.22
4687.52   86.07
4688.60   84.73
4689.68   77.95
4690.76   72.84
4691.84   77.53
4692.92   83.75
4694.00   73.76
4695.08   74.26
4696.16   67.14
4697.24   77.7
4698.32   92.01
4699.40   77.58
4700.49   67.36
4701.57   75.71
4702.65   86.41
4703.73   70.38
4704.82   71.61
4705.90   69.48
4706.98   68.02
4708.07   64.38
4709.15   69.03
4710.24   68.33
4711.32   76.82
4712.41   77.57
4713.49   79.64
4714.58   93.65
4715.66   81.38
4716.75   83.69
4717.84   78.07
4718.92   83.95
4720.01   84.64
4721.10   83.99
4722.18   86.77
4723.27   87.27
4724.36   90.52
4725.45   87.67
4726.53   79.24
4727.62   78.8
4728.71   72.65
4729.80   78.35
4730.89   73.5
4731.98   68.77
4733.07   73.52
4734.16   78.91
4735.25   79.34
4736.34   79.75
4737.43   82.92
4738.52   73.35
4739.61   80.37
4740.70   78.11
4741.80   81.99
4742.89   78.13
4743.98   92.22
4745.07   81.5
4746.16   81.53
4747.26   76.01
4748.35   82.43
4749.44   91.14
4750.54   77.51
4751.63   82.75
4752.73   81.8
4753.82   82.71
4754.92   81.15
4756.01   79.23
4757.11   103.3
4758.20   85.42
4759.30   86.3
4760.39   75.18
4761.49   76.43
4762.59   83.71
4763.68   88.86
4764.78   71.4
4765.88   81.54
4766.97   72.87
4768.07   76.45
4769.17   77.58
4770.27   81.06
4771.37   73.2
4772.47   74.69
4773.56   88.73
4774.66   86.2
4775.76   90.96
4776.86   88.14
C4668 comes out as 6.3 AA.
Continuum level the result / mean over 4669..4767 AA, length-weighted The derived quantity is 79.2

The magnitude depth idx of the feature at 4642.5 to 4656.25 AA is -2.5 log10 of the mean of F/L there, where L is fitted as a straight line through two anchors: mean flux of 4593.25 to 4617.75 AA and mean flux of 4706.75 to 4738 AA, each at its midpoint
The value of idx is 0.08 mag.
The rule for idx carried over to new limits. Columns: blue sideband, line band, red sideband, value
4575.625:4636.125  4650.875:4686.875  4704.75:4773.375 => 0.037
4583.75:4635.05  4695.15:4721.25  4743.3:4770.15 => 0.072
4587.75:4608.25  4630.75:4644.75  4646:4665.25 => -0.038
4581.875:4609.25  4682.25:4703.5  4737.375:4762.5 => 0.041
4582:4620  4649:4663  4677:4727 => 0.049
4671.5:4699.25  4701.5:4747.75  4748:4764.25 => 0.039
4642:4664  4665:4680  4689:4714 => -0.044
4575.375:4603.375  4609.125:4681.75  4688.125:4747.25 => -0.021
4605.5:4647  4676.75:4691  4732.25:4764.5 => 0.013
